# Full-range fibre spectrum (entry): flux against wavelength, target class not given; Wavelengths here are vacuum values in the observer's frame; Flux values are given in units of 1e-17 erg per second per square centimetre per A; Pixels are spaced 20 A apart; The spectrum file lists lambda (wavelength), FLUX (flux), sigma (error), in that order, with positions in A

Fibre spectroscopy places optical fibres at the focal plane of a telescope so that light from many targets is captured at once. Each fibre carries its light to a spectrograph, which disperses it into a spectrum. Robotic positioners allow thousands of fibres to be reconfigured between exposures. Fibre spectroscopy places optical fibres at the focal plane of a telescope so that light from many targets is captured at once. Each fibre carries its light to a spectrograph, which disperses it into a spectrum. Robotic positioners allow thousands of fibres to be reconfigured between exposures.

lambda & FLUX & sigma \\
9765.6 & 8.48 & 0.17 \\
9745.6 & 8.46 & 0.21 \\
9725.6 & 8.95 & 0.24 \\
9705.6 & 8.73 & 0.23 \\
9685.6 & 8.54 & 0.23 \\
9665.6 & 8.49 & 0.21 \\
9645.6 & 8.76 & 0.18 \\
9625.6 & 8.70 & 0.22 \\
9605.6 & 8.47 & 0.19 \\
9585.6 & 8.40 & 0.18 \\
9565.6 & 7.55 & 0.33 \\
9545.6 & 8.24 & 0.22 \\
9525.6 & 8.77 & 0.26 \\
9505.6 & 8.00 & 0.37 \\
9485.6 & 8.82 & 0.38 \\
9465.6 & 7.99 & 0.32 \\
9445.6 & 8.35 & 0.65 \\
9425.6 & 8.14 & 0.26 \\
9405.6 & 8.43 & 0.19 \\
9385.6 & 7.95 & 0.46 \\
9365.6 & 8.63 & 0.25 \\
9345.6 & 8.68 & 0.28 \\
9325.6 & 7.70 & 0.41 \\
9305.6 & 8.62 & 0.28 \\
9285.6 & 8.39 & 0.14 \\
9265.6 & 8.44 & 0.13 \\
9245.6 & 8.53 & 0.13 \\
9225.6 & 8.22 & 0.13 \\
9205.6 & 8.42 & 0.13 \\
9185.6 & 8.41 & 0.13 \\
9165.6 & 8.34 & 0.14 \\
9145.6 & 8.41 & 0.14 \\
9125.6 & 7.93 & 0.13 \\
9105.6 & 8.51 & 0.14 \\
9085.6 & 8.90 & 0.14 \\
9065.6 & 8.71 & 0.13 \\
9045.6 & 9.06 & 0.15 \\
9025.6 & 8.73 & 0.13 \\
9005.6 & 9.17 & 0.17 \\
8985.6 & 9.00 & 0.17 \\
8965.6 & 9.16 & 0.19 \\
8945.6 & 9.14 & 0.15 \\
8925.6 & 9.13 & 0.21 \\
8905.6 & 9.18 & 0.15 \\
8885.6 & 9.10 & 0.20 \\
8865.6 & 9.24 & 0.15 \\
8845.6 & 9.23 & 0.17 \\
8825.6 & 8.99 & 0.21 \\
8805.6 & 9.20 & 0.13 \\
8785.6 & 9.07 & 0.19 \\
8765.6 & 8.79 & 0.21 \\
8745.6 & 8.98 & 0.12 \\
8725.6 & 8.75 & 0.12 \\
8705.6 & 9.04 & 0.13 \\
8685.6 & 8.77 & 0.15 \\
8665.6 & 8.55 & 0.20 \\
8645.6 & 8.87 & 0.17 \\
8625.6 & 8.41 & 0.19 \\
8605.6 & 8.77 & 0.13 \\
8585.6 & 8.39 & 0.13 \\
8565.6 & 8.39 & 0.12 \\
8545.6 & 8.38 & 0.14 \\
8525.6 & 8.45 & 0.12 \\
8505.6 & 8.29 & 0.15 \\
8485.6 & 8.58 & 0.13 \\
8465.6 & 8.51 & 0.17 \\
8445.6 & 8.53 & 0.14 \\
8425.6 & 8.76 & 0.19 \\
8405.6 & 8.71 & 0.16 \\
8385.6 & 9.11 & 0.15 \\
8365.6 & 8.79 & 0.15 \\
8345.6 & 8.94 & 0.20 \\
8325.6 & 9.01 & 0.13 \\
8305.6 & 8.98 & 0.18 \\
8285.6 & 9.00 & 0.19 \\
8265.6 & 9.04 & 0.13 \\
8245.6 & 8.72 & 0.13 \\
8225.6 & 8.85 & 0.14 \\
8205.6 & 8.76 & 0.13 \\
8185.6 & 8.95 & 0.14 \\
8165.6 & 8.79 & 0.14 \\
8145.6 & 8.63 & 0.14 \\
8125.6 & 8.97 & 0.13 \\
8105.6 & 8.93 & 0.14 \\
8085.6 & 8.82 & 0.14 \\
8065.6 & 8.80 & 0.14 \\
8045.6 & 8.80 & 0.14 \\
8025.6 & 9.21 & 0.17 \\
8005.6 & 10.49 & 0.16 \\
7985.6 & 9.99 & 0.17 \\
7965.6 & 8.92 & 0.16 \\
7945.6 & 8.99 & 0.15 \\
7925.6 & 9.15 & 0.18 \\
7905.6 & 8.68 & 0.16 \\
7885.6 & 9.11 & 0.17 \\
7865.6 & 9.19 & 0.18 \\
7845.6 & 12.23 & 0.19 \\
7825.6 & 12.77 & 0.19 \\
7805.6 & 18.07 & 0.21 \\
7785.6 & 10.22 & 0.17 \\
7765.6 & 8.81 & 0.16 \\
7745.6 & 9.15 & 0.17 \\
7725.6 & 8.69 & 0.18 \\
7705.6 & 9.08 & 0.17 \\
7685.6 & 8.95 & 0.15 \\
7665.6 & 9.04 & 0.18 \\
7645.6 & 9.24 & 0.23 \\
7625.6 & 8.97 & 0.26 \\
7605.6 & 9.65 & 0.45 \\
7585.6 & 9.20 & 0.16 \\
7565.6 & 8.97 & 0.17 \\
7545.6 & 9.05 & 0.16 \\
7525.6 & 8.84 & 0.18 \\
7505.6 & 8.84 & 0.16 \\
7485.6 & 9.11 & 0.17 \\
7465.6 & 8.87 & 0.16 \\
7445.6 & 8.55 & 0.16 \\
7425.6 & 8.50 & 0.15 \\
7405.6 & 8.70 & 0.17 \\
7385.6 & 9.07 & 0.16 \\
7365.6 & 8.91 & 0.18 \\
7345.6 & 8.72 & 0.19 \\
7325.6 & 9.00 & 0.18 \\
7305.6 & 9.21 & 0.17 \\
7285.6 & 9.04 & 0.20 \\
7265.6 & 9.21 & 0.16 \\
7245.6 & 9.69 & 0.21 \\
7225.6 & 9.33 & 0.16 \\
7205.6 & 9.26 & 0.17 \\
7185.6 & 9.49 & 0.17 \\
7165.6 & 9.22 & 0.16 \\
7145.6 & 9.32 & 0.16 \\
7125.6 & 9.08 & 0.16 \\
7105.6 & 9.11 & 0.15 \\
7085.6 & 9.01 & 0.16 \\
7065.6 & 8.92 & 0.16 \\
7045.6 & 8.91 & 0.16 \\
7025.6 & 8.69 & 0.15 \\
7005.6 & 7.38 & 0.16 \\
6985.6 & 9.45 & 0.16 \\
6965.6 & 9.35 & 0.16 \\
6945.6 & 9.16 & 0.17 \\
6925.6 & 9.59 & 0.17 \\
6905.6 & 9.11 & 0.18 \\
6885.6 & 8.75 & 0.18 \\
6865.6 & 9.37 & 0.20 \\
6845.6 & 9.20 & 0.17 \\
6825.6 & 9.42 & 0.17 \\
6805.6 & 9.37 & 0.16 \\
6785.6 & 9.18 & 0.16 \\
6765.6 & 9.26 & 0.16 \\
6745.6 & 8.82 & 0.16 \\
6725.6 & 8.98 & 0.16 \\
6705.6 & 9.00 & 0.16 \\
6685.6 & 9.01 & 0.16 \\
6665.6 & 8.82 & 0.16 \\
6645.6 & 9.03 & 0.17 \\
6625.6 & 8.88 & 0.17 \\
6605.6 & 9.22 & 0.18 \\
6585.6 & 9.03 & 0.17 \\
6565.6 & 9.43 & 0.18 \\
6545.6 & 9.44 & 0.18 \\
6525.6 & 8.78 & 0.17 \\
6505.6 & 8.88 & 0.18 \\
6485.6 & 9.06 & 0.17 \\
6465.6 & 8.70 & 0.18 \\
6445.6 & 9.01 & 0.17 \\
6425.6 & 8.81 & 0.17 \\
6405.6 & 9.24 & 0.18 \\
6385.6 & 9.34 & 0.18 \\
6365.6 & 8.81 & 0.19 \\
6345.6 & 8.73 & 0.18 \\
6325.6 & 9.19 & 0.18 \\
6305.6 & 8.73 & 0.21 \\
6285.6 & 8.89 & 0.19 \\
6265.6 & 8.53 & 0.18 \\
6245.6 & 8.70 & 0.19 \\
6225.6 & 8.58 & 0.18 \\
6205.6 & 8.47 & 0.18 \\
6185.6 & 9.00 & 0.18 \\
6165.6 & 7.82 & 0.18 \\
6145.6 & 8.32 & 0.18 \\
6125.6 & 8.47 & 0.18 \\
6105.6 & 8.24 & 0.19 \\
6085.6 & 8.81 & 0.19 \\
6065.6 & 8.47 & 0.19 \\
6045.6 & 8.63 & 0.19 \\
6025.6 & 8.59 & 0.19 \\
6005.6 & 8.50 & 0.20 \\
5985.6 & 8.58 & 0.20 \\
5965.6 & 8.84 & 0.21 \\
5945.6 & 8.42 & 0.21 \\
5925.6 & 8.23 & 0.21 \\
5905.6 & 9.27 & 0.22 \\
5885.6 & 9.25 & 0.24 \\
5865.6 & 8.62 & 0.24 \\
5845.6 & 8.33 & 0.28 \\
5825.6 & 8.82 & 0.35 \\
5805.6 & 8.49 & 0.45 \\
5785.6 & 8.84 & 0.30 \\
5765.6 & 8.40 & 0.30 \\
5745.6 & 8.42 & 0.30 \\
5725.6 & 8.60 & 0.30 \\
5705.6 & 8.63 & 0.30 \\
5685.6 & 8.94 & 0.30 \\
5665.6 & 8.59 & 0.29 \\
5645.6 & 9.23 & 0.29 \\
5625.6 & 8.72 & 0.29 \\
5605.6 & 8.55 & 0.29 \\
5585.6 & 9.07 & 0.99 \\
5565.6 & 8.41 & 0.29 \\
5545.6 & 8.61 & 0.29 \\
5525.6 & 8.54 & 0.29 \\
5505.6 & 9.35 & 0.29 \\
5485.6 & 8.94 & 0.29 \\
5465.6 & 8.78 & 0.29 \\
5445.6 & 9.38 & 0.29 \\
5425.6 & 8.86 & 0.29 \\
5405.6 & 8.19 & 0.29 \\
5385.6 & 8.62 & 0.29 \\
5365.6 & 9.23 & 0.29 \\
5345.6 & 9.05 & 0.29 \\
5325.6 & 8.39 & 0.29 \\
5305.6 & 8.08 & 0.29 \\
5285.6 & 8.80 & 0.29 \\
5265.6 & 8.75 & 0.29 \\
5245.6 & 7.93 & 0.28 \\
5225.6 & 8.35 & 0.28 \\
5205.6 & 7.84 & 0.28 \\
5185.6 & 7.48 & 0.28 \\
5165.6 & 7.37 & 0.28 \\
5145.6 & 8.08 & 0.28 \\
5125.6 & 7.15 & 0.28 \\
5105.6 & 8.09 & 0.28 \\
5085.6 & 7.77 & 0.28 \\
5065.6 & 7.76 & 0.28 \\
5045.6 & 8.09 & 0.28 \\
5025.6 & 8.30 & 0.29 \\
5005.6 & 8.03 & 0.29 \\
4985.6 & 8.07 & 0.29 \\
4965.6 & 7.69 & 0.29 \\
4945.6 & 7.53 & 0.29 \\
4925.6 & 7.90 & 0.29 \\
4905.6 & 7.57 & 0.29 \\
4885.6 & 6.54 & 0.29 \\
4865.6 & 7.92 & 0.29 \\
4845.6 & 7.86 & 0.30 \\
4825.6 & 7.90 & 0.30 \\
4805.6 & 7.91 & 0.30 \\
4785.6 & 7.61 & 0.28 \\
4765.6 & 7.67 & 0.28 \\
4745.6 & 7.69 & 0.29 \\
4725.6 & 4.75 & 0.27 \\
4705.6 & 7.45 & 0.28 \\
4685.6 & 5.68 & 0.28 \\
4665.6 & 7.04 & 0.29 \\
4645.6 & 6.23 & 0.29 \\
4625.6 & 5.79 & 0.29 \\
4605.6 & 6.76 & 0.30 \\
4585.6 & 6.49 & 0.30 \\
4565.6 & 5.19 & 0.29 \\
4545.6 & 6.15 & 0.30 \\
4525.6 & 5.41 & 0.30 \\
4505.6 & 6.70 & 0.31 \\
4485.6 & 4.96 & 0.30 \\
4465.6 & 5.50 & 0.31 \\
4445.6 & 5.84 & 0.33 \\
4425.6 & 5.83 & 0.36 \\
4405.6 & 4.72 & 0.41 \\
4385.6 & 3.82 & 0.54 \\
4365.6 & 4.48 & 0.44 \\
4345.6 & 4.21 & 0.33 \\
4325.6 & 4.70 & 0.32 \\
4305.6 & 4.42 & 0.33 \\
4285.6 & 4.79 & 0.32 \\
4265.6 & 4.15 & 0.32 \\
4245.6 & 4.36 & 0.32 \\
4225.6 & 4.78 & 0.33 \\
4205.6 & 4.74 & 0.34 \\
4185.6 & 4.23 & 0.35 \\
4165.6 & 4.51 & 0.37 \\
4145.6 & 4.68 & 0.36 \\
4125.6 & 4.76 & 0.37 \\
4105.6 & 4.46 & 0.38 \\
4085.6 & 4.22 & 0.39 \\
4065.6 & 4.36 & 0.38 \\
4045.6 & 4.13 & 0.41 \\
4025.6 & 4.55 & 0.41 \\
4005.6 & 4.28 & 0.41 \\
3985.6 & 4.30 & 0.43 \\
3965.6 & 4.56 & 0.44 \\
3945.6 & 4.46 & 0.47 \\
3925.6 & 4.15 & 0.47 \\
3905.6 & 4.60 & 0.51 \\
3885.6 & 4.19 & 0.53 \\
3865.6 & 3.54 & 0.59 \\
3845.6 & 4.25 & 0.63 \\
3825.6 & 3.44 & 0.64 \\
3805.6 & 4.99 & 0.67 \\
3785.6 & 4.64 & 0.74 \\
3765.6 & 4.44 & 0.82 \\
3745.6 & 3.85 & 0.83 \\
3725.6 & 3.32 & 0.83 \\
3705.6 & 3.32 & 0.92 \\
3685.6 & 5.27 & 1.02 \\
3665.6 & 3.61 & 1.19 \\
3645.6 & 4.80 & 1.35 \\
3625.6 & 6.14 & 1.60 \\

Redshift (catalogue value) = 0.19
